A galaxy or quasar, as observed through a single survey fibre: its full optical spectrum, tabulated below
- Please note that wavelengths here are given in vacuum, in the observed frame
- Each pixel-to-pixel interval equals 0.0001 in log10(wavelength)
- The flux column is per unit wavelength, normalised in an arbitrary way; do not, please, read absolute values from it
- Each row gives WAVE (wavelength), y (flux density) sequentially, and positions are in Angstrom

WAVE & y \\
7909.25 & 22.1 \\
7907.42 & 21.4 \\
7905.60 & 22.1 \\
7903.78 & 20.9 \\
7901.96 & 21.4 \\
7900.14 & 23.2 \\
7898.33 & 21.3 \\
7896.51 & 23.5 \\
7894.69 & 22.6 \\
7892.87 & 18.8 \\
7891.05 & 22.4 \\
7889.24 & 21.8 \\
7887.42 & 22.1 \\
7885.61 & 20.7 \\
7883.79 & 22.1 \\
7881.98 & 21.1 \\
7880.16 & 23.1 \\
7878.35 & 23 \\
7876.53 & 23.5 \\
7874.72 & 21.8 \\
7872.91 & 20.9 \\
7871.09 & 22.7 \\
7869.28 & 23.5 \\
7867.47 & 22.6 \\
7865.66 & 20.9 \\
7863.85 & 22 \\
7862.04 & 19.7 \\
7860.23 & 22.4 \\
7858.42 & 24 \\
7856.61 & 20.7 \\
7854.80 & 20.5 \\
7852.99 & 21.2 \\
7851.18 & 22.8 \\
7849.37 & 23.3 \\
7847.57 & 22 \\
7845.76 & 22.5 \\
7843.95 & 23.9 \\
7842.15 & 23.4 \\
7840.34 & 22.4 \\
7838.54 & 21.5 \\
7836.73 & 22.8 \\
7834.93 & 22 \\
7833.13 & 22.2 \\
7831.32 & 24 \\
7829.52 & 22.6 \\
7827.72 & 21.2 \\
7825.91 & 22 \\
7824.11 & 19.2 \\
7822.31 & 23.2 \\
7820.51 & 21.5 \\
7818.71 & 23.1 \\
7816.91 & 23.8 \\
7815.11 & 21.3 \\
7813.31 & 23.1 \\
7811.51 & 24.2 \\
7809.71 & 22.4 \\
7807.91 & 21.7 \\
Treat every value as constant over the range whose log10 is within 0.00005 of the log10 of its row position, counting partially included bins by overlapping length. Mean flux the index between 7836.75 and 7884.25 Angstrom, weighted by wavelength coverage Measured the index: 22.2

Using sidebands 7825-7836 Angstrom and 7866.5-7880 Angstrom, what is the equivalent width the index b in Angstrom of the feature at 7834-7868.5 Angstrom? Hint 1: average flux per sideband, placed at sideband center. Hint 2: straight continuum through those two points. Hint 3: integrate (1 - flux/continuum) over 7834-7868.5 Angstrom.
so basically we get 0.49 Angstrom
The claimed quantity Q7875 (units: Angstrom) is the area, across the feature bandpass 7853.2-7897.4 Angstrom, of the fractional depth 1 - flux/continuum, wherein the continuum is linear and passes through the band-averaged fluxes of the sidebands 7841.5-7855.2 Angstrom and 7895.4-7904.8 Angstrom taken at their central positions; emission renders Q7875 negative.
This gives 0.7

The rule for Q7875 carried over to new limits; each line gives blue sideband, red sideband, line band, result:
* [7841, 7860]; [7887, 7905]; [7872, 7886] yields 0.0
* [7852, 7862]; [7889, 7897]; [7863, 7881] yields -0.6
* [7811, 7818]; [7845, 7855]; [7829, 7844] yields -0.1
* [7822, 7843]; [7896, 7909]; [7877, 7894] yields 0.2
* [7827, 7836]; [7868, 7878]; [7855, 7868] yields 0.5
